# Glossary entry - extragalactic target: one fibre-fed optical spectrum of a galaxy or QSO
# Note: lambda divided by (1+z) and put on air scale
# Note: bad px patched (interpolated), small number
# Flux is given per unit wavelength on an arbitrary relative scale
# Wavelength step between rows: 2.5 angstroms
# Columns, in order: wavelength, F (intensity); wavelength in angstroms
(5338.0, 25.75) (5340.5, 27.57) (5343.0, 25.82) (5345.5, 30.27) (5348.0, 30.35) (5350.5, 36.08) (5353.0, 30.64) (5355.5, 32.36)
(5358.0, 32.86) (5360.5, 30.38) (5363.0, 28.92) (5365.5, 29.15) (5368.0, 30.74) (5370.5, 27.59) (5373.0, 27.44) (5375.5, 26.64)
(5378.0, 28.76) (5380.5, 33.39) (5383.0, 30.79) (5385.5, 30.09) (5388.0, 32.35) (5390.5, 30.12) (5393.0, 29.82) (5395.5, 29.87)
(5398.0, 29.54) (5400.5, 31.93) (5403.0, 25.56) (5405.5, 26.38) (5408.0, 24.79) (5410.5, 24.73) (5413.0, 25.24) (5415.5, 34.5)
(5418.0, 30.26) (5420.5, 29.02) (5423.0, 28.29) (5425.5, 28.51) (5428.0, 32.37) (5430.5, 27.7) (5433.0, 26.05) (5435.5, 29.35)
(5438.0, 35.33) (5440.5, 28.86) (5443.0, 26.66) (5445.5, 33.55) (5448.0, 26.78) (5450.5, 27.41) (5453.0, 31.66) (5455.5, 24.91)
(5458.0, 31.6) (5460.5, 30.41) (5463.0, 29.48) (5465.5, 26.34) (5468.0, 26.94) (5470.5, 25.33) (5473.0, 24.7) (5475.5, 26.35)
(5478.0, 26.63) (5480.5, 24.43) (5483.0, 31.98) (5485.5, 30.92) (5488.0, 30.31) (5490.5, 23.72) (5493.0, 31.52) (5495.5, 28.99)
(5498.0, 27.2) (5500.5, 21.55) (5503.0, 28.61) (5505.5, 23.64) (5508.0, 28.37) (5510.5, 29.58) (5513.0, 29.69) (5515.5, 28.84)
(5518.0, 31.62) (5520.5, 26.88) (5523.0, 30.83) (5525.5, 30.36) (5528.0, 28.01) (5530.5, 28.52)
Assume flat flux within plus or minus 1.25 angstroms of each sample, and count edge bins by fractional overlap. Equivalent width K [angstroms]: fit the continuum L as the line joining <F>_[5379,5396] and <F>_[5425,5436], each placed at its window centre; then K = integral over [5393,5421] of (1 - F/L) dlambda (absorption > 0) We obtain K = 1.5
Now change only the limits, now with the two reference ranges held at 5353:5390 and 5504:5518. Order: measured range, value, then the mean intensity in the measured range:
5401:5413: 1.6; 25.8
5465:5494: 1.3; 27.4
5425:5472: 0.4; 28.9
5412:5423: -0.1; 29.7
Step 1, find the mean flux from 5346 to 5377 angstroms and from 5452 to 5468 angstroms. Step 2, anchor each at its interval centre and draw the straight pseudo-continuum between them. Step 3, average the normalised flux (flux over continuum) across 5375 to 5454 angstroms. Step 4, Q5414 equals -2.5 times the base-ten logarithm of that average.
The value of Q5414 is 0.008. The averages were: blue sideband 30.3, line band 29.3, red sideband 28.9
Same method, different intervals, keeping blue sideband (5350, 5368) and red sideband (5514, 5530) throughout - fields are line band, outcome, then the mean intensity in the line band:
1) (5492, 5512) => 0.084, 27.4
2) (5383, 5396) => 0.013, 30.5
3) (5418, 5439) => 0.033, 29.5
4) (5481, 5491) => 0.019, 29.3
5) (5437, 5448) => -0.008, 30.5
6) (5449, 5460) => 0.044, 29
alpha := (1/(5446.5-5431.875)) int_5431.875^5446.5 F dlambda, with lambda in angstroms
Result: 29.9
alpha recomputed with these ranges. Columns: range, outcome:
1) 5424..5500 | 28.5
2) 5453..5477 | 27.6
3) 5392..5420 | 28.4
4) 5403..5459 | 28.7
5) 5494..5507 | 26.1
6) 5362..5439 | 29.2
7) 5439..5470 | 28.7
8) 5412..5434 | 29.2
